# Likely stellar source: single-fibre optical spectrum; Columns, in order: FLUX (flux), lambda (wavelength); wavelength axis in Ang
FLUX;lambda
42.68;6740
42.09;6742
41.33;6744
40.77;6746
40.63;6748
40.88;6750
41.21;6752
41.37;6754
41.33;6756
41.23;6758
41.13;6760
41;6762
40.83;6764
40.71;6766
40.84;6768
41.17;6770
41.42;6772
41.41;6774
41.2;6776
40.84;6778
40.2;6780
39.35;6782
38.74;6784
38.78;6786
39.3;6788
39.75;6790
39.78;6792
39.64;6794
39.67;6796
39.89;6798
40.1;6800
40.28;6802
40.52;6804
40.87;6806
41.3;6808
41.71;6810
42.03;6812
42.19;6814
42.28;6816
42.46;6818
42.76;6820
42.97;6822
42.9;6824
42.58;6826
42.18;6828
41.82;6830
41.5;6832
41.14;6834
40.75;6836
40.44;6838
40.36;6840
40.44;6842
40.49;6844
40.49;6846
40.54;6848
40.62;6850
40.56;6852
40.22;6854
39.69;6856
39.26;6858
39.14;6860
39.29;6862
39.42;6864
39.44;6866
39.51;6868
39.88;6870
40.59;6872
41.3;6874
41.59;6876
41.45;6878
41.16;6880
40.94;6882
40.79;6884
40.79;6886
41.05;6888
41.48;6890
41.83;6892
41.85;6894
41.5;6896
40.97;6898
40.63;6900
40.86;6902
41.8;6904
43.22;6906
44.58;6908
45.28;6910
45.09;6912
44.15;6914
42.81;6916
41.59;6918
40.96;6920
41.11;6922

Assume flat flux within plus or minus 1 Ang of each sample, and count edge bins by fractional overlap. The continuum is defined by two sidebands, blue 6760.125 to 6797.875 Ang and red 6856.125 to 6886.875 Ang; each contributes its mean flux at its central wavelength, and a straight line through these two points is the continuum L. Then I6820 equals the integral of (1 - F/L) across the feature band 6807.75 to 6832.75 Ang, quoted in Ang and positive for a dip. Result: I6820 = -1.2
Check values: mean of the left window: 40.3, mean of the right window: 40.3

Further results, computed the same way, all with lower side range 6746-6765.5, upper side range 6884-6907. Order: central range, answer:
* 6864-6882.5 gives 0.4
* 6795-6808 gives 0.3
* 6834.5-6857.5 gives 0.5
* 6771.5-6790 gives 0.5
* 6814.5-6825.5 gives -0.4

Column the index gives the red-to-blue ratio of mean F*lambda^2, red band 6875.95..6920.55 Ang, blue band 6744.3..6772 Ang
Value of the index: 1.07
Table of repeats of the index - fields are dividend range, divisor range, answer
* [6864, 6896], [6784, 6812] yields 1.04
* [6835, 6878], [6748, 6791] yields 1.02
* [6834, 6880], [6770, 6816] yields 1.01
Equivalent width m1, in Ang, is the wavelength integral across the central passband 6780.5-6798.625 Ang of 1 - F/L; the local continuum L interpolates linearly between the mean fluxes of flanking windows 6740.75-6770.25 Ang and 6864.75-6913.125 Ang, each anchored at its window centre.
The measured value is 0.78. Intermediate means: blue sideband 41.1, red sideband 41.6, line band 39.4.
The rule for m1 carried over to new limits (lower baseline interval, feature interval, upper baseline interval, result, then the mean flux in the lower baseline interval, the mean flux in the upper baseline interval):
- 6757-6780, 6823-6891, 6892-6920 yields 2.12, 41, 42.6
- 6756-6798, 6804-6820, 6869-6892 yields -0.48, 40.4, 41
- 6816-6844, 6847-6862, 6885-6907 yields 0.59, 41.7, 41.5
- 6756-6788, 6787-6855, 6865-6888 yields -0.65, 40.6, 40.7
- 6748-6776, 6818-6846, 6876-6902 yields -0.27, 41.1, 41.2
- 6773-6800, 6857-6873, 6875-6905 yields 0.53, 39.9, 41.2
